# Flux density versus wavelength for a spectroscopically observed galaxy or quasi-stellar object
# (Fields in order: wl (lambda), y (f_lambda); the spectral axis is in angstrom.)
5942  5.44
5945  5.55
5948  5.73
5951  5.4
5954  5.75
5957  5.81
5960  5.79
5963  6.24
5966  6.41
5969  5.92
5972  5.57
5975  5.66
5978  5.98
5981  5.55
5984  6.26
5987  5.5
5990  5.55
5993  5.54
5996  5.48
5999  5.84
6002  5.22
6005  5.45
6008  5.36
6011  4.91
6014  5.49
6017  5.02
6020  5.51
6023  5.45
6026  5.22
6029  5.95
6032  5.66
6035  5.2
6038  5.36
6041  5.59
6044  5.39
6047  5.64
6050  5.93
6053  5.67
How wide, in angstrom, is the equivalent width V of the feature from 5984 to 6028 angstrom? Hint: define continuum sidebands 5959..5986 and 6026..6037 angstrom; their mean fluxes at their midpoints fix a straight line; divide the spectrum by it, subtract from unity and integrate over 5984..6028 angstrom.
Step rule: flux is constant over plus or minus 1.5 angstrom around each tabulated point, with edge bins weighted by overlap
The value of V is 2.1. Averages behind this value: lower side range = 5.93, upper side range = 5.54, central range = 5.43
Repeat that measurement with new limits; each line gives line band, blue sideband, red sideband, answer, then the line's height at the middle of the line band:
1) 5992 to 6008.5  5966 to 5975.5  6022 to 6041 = 0.5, 5.66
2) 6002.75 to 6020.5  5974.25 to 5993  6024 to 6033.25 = 1.2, 5.65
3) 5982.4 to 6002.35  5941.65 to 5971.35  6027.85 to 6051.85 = 0.2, 5.71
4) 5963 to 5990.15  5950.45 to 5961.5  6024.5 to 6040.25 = -1.0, 5.65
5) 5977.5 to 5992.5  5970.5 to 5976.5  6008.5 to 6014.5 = -0.7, 5.48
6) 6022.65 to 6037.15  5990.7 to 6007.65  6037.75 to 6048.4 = 0.0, 5.51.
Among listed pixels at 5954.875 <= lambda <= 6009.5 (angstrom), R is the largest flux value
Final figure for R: 6.41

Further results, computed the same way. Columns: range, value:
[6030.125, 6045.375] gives 5.66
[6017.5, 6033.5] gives 5.95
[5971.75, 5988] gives 6.26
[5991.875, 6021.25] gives 5.84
